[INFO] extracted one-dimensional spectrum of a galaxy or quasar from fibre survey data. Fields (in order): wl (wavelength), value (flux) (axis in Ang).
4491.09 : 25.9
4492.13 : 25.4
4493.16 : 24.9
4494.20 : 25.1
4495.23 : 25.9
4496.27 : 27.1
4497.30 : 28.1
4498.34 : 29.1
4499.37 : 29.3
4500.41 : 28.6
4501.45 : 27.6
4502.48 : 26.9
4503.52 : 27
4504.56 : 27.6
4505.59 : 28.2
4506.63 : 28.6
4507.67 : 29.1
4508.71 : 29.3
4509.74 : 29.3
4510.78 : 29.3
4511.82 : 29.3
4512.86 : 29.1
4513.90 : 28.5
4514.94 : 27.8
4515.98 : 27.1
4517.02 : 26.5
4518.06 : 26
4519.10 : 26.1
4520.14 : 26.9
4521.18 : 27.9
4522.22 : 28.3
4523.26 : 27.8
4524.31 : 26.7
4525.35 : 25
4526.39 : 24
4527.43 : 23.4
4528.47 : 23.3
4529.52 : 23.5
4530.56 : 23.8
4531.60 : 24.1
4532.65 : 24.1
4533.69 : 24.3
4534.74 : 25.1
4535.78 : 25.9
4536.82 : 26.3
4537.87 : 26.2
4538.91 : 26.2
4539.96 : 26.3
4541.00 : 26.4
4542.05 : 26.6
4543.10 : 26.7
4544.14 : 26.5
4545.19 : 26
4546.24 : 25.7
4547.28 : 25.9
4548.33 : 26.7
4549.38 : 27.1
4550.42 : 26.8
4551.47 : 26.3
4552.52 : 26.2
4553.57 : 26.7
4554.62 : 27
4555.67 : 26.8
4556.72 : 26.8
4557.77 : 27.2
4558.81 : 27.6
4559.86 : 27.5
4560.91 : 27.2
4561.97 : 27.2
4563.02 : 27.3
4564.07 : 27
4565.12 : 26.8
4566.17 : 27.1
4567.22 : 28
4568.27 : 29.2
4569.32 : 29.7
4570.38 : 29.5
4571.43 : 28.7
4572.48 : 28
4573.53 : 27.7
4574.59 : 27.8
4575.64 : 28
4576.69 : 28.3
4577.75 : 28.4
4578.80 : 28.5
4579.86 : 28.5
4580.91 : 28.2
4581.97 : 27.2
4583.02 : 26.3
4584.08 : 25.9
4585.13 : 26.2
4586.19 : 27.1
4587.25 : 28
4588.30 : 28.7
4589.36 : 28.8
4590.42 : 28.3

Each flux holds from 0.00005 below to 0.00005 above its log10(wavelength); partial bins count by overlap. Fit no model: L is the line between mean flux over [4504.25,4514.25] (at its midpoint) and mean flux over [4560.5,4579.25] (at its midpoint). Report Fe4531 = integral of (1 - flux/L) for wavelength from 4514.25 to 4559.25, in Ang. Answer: 3.78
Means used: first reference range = 28.9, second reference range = 28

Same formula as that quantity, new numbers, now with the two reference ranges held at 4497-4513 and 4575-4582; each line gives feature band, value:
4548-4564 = 0.8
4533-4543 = 0.9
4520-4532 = 1.3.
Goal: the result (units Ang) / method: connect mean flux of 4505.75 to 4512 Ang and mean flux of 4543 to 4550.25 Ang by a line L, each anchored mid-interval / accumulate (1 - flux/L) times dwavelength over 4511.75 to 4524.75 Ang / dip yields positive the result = 0.43 Ang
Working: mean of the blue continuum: 29.1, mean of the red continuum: 26.4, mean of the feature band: 27.5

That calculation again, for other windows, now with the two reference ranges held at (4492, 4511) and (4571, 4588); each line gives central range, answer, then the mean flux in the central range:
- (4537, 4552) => 0.72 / 26.4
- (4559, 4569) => 0.06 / 27.5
